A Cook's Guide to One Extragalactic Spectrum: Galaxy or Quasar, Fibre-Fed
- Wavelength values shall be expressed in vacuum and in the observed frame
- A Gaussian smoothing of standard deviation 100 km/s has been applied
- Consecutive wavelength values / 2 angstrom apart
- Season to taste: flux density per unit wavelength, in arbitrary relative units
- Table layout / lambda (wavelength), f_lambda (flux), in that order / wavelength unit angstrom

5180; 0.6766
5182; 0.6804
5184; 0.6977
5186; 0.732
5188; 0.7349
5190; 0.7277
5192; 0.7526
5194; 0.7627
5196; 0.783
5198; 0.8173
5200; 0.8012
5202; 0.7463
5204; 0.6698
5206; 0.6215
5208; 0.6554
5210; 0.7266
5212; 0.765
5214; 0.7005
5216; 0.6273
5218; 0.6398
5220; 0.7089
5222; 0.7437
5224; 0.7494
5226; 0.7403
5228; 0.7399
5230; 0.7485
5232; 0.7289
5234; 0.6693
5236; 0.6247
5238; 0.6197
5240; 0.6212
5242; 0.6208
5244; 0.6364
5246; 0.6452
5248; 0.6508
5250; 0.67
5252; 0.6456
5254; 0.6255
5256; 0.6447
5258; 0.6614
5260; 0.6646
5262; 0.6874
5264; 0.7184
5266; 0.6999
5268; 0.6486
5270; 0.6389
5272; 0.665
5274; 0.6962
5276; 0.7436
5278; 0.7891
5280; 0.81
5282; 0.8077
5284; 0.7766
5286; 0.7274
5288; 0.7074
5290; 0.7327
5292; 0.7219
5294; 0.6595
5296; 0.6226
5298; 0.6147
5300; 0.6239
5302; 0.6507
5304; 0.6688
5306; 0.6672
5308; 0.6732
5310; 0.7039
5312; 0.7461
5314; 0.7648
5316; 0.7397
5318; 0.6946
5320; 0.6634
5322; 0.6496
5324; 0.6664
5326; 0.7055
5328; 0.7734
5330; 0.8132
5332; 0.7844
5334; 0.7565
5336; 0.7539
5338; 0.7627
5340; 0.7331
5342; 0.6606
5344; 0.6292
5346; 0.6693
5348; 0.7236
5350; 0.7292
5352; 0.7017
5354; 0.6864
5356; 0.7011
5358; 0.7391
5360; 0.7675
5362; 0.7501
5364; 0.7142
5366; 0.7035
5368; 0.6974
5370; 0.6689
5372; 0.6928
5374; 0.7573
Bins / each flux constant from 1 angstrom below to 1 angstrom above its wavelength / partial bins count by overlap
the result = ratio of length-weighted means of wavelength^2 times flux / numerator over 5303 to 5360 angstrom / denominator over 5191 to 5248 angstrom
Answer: 1.1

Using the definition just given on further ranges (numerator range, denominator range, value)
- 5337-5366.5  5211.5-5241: 1.08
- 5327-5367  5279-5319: 1.05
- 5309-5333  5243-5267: 1.12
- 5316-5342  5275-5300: 1.02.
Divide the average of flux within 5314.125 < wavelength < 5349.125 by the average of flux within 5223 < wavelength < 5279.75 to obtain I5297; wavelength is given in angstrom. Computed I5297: 1.06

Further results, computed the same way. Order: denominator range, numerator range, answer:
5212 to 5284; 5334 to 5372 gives 1.03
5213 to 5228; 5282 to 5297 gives 1.01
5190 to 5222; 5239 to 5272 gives 0.91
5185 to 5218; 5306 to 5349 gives 0.99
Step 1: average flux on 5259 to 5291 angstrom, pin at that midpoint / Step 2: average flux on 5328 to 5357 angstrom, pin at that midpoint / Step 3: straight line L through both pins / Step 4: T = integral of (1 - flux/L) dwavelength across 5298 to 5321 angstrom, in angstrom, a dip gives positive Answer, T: 1.10 angstrom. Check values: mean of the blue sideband 0.72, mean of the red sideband 0.724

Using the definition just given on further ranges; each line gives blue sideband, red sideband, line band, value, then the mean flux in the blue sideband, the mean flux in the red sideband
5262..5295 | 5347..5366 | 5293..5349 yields 1.75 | 0.72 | 0.723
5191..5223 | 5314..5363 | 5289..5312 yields 1.58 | 0.72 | 0.72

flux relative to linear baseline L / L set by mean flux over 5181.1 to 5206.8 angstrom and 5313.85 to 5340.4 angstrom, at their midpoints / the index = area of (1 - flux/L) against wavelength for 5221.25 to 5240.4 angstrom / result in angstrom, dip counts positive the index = 0.9 angstrom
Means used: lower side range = 0.734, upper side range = 0.732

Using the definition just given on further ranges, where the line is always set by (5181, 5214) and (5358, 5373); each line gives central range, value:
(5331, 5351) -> -0.1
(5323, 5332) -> -0.3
